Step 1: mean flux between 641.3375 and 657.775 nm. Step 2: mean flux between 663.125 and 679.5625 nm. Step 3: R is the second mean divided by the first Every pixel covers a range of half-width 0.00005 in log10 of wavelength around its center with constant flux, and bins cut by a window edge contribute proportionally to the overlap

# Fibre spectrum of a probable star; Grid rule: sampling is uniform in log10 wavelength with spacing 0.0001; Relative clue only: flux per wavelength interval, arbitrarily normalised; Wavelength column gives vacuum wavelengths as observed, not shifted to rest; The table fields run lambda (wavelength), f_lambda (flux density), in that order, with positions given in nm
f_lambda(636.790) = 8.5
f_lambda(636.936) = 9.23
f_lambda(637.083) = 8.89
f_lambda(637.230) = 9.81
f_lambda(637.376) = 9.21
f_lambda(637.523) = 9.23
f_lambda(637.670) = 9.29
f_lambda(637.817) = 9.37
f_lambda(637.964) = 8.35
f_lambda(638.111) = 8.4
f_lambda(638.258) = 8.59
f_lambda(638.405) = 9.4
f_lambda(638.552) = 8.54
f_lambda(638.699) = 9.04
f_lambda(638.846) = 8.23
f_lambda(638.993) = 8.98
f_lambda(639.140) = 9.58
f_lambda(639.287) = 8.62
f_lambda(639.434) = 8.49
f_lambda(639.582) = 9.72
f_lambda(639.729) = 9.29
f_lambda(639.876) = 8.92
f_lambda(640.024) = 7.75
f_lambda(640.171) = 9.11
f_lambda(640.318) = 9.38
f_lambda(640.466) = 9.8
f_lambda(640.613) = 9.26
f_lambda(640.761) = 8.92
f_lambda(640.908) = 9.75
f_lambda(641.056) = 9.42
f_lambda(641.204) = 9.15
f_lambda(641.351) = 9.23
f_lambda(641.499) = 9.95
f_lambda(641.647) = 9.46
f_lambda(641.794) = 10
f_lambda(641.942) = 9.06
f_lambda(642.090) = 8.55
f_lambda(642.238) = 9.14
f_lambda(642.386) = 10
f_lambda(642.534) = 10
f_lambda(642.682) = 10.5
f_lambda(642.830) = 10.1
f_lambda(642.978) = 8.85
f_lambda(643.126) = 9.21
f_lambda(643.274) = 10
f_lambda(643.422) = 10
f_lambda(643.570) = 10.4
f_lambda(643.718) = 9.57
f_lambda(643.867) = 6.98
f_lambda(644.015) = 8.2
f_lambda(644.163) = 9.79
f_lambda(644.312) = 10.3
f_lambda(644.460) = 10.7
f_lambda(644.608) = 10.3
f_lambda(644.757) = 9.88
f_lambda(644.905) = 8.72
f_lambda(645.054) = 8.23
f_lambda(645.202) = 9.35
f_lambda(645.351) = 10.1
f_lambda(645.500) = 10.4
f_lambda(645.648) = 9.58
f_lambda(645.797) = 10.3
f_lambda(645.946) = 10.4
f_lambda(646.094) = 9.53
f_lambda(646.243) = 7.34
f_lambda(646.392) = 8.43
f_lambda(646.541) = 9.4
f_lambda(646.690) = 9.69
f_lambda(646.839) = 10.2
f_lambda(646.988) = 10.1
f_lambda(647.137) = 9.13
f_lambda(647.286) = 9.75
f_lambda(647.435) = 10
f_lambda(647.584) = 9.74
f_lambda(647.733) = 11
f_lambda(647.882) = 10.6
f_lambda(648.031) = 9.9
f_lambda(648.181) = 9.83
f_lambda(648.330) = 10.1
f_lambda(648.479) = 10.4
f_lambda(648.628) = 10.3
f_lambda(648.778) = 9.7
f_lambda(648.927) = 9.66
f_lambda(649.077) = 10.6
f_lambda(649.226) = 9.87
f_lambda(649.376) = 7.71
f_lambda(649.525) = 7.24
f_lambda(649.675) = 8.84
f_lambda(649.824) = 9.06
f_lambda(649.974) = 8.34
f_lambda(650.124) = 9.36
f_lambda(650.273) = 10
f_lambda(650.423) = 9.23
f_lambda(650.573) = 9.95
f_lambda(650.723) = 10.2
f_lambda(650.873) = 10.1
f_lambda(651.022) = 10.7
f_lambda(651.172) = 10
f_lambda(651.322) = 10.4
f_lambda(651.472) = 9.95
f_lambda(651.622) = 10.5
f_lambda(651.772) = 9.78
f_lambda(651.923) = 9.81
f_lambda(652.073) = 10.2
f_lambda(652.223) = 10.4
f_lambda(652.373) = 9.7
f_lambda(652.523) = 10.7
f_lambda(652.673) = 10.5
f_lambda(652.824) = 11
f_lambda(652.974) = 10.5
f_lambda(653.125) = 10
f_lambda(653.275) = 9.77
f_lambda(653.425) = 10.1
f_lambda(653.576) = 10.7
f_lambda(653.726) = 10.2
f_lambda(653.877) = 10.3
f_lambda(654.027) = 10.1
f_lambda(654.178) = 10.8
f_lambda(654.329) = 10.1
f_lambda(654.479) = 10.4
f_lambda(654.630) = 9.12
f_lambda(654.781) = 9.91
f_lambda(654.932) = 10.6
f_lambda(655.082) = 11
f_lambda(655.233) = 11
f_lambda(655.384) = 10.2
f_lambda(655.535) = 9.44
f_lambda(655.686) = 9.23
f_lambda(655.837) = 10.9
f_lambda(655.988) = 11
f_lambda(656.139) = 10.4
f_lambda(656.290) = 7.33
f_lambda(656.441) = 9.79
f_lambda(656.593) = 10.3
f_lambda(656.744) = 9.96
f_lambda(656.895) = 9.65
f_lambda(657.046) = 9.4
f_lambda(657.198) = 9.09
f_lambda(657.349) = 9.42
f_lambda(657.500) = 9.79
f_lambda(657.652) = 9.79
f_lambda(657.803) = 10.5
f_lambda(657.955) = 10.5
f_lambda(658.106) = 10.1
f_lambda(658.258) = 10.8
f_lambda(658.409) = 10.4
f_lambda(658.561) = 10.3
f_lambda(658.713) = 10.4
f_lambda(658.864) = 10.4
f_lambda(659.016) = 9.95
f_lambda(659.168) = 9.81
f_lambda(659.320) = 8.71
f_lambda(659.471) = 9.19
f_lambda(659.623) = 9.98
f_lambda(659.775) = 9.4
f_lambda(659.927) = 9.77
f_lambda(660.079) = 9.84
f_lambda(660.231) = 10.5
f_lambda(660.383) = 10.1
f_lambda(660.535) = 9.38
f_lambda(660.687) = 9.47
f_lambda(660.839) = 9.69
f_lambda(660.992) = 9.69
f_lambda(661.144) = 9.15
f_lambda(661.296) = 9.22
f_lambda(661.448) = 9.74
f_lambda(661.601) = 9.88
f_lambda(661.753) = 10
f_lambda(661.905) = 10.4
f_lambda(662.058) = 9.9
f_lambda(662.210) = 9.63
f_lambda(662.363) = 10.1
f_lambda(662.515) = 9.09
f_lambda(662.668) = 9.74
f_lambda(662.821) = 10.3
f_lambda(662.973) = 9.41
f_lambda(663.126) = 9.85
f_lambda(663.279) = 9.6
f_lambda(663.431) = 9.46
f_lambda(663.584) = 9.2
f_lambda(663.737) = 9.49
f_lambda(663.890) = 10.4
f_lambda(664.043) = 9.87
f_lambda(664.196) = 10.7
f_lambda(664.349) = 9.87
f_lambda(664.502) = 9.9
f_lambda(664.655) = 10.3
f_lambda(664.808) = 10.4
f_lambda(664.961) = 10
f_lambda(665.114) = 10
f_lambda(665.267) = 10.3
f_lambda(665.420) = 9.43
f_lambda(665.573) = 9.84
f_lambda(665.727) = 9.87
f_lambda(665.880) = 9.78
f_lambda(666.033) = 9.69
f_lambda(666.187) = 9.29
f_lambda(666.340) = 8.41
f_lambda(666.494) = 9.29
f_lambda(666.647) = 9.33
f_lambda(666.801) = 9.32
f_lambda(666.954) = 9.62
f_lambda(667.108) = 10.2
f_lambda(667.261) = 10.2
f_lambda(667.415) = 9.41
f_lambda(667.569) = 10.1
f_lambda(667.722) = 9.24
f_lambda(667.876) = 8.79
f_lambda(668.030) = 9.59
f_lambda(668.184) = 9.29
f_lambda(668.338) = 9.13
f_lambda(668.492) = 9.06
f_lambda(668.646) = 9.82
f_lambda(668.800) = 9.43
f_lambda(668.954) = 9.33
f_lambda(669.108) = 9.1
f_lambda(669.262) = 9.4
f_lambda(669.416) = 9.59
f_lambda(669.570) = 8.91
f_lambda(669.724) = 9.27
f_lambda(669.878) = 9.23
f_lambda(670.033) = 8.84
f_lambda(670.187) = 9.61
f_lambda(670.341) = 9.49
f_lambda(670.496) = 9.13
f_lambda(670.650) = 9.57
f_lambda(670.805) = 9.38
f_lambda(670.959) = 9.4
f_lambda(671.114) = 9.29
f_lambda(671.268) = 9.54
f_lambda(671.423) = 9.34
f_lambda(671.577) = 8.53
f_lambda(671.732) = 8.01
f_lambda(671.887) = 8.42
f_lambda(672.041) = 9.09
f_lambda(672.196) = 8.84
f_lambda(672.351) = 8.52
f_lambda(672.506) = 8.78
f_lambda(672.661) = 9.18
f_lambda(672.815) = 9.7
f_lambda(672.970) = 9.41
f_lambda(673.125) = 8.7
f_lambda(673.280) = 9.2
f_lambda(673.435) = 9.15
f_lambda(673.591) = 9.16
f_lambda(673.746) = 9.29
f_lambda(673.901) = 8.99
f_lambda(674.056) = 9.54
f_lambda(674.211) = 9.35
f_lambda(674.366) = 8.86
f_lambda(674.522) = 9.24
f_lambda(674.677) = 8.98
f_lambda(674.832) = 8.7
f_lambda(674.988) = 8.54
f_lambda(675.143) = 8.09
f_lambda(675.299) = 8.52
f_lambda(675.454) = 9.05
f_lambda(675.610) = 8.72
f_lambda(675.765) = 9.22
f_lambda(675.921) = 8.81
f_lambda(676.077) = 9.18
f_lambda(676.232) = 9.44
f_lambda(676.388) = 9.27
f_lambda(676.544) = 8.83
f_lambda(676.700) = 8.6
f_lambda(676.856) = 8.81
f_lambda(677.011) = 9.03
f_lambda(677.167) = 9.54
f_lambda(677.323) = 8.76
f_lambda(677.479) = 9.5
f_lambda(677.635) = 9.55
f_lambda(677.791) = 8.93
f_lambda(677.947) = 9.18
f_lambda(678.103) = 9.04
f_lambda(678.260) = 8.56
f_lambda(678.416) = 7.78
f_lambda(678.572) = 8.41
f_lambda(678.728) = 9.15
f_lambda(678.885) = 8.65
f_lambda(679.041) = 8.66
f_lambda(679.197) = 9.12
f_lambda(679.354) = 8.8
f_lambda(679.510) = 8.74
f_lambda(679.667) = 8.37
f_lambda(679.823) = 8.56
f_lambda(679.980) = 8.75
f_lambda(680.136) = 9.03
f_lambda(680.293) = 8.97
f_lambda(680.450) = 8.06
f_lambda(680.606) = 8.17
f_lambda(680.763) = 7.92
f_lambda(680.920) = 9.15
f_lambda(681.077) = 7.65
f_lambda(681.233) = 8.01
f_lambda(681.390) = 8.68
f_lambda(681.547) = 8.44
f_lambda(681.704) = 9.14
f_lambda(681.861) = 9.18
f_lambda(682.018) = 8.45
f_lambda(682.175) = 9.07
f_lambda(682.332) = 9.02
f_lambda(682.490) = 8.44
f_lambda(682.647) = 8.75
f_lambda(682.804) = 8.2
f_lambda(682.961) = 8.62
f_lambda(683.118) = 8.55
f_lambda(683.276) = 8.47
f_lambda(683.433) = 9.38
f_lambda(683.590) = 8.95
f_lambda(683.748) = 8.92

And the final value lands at 0.9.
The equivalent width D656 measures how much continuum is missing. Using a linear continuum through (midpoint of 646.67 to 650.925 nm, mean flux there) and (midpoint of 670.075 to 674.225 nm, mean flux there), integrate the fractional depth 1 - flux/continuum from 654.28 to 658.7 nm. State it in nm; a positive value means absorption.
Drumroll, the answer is -0.24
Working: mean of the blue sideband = 9.67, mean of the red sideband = 9.13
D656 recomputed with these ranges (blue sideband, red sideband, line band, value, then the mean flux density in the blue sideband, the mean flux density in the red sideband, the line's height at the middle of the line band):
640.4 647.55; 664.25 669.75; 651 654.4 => -0.26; 9.52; 9.58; 9.54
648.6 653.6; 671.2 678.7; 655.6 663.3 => -0.24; 9.84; 8.96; 9.53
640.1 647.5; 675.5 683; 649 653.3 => -0.21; 9.51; 8.77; 9.36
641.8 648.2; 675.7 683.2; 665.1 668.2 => -0.17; 9.61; 8.76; 9.08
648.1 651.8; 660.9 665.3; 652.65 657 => -0.18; 9.67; 9.84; 9.74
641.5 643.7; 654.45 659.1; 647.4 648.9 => -0.05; 9.67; 10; 9.81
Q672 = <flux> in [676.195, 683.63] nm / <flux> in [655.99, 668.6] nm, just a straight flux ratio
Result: 0.90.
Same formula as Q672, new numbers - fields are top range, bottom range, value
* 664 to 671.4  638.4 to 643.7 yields 1.02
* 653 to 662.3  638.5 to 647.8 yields 1.06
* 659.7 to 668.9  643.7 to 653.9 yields 0.99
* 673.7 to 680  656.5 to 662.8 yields 0.91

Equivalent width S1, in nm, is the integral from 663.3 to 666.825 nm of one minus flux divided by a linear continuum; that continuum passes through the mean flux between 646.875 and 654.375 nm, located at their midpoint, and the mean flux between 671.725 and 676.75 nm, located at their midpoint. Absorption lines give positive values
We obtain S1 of -0.15 nm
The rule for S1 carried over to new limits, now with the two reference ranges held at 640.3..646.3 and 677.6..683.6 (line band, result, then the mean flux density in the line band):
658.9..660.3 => -0.08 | 9.7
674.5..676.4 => -0.02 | 8.88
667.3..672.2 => -0.18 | 9.24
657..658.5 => -0.13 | 9.99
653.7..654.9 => -0.11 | 10.1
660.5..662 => -0.09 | 9.67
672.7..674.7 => -0.09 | 9.21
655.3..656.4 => -0.07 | 9.8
